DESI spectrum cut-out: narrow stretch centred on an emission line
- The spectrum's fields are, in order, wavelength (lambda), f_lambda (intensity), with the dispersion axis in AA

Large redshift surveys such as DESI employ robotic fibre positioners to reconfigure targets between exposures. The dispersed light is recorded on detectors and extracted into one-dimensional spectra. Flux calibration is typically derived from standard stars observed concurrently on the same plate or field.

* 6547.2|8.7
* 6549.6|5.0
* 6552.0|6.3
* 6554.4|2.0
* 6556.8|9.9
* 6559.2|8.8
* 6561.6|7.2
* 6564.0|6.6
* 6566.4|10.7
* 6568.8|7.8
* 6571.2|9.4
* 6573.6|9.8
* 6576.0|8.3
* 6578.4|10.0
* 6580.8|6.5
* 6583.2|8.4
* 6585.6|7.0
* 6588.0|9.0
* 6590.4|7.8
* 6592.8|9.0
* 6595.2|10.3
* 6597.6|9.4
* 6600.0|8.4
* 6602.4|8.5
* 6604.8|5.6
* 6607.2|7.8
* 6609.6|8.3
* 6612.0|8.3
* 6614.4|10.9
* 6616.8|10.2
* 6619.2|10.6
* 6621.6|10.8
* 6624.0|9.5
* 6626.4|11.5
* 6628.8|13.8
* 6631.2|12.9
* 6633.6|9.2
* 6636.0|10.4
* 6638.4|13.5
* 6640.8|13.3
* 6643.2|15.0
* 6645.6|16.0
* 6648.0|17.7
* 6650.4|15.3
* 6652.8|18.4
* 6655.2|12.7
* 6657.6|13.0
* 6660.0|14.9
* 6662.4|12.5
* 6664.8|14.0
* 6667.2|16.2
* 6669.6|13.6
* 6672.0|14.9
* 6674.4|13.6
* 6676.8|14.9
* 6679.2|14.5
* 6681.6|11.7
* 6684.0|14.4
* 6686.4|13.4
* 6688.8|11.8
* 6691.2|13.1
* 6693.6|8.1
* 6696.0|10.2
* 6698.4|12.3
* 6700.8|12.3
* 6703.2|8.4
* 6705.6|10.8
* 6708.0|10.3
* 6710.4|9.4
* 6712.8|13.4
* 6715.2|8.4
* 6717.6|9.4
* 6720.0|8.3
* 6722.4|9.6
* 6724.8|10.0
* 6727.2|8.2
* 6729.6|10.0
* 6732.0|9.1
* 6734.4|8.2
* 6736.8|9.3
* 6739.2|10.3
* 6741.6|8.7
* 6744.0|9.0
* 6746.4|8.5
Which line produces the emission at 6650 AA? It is Mg II 2798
